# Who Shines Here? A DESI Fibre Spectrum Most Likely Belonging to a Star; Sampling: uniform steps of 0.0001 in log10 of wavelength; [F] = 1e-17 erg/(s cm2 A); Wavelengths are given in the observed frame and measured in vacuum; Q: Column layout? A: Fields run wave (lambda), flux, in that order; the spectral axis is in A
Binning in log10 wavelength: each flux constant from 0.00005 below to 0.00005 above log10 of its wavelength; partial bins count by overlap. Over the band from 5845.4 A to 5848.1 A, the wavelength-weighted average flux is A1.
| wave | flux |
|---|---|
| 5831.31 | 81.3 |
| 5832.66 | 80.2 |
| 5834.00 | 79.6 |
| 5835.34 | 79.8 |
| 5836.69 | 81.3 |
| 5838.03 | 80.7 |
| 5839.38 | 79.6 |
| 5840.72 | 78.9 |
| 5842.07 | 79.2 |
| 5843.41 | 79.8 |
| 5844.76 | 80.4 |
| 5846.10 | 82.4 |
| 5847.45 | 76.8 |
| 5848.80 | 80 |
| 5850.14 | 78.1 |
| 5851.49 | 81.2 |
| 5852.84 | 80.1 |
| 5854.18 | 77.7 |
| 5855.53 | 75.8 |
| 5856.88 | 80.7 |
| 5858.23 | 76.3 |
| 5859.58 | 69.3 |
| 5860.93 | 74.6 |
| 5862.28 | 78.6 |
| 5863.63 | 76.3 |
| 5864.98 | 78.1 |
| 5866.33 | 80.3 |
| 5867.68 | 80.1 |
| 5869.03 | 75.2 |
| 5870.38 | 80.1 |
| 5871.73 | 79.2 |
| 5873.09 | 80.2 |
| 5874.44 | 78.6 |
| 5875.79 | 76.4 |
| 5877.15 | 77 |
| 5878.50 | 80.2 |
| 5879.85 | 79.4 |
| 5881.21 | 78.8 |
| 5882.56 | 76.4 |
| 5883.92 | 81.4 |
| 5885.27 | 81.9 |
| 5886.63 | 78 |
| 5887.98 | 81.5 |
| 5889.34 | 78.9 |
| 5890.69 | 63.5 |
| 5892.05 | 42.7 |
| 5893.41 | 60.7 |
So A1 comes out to 79.7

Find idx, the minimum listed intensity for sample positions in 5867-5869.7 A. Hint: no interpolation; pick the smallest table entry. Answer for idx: 75.2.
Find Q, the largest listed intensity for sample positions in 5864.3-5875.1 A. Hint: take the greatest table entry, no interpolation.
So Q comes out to 80.3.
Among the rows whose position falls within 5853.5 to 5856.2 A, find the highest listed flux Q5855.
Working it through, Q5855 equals 77.7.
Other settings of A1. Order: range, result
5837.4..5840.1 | 80.1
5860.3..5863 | 76.6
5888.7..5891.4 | 70.9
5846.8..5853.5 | 79.2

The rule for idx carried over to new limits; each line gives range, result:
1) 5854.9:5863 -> 69.3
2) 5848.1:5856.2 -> 75.8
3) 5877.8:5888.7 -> 76.4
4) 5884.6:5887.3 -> 78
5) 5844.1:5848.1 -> 76.8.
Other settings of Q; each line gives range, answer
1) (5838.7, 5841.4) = 79.6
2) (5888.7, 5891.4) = 78.9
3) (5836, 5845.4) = 81.3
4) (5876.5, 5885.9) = 81.9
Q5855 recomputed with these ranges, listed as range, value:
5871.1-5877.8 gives 80.2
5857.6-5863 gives 78.6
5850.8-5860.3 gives 81.2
